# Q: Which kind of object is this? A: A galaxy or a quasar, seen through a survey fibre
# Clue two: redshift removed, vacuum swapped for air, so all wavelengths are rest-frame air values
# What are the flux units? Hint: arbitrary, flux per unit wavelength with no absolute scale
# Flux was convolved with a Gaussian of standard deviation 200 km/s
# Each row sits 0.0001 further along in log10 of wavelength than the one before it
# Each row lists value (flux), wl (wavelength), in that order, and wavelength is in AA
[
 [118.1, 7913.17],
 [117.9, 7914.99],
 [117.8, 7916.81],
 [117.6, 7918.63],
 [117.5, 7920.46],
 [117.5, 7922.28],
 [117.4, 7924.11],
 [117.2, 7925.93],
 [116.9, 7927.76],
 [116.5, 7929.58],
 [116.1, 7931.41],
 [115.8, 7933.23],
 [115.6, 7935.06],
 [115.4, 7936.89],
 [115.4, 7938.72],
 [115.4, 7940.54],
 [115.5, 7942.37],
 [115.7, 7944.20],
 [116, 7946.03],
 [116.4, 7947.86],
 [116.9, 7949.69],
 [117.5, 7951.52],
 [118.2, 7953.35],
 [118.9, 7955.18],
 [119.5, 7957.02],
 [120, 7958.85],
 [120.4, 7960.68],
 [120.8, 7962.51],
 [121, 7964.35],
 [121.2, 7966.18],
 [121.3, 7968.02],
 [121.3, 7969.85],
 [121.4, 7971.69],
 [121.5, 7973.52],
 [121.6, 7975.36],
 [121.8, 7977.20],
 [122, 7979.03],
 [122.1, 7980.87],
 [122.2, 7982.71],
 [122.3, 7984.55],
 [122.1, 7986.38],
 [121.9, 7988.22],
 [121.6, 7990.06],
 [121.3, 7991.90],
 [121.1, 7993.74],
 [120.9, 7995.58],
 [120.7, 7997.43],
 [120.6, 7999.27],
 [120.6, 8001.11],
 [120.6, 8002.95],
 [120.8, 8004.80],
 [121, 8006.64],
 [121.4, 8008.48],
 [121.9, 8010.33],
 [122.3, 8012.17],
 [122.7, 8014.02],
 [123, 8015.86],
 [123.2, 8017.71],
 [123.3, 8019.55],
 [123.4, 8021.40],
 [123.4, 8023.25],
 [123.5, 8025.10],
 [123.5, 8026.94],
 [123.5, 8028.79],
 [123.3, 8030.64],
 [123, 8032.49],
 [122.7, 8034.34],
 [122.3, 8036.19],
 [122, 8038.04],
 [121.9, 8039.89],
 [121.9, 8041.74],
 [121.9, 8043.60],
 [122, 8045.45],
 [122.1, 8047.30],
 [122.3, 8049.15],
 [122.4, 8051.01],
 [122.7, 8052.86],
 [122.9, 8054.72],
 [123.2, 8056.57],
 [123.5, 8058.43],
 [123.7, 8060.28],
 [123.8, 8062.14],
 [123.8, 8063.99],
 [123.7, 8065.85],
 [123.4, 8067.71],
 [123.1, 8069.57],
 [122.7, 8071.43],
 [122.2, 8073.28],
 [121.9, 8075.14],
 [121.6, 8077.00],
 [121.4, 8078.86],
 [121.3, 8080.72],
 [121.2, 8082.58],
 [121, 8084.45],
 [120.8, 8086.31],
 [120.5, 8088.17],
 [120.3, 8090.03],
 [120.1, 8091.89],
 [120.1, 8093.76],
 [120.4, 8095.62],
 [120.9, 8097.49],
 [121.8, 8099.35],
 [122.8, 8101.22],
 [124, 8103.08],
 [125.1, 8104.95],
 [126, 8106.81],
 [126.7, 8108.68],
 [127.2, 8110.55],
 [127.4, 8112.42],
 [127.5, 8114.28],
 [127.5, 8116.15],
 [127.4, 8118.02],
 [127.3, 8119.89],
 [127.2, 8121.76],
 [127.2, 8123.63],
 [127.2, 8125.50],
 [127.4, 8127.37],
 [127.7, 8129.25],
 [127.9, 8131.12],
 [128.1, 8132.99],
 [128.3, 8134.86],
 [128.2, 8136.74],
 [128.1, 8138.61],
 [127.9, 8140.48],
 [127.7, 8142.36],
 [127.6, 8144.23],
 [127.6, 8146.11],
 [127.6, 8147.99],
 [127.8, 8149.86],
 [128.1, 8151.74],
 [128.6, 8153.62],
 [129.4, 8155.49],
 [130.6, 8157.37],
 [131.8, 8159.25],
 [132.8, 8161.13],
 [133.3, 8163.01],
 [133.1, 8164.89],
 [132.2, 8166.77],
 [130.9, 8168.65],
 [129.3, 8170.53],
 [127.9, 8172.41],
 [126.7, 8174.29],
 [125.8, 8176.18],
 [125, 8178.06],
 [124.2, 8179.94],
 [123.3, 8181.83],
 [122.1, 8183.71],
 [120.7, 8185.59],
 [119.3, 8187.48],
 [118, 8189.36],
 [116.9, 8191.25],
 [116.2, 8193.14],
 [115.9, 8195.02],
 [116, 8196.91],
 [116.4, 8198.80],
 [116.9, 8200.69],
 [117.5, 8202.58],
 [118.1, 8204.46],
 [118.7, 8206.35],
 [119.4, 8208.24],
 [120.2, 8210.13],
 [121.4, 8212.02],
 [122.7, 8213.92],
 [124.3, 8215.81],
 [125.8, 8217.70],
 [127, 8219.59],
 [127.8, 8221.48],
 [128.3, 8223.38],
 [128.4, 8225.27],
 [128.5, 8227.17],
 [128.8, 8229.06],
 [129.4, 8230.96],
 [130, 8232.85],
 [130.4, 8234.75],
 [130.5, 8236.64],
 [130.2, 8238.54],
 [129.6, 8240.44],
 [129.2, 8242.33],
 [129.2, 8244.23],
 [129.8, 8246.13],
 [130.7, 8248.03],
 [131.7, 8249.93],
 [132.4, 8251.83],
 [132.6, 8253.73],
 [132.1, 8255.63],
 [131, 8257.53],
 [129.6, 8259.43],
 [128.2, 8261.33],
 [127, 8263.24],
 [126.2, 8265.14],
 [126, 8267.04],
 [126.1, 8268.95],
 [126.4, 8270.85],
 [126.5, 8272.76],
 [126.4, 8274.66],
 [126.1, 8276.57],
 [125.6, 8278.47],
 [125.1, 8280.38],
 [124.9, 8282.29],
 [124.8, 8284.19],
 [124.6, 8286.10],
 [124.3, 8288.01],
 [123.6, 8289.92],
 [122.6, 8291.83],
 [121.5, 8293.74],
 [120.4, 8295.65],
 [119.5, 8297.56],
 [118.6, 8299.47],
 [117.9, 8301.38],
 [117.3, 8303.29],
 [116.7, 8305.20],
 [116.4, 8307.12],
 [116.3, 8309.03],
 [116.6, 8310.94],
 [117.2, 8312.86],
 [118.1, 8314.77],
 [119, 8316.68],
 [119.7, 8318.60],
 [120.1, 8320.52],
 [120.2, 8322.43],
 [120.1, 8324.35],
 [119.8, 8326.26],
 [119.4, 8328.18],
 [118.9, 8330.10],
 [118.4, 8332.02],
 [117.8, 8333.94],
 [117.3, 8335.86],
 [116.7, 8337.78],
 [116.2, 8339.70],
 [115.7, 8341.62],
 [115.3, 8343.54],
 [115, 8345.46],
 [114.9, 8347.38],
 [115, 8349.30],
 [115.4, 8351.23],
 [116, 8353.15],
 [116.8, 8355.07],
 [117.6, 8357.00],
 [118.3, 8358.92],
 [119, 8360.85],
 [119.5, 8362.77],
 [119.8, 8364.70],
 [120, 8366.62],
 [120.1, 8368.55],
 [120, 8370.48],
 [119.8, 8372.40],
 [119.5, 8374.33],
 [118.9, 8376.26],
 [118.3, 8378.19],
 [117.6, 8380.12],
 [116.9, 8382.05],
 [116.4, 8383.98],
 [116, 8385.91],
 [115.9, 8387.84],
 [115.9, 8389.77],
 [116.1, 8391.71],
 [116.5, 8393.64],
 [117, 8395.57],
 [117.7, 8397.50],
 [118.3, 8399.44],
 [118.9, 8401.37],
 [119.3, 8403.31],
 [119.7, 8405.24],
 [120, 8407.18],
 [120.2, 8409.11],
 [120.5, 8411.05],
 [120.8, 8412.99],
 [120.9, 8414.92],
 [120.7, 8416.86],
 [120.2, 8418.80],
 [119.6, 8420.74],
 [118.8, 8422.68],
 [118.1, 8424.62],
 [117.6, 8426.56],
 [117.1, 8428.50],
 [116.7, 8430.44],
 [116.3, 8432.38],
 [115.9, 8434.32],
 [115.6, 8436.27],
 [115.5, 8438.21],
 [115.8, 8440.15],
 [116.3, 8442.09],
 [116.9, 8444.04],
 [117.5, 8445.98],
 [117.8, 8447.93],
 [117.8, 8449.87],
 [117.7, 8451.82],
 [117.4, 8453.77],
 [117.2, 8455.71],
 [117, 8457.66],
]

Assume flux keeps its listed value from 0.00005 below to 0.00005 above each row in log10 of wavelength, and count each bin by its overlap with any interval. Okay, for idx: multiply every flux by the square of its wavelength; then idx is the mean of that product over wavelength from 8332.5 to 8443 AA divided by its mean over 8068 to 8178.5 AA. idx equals 1.0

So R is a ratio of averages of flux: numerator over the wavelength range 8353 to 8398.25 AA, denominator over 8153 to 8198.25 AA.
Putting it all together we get 0.9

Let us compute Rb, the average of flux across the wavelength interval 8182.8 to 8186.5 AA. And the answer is 122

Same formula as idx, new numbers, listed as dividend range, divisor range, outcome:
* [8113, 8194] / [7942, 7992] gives 1.11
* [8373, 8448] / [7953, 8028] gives 1.07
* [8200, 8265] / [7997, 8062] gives 1.09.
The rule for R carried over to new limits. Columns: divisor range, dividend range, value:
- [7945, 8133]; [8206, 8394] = 1.00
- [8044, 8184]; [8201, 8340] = 0.99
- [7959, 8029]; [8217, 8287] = 1.05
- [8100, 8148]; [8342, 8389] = 0.93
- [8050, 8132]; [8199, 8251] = 1.02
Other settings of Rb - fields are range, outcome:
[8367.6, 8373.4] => 120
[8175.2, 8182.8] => 125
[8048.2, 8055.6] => 122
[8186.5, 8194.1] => 118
